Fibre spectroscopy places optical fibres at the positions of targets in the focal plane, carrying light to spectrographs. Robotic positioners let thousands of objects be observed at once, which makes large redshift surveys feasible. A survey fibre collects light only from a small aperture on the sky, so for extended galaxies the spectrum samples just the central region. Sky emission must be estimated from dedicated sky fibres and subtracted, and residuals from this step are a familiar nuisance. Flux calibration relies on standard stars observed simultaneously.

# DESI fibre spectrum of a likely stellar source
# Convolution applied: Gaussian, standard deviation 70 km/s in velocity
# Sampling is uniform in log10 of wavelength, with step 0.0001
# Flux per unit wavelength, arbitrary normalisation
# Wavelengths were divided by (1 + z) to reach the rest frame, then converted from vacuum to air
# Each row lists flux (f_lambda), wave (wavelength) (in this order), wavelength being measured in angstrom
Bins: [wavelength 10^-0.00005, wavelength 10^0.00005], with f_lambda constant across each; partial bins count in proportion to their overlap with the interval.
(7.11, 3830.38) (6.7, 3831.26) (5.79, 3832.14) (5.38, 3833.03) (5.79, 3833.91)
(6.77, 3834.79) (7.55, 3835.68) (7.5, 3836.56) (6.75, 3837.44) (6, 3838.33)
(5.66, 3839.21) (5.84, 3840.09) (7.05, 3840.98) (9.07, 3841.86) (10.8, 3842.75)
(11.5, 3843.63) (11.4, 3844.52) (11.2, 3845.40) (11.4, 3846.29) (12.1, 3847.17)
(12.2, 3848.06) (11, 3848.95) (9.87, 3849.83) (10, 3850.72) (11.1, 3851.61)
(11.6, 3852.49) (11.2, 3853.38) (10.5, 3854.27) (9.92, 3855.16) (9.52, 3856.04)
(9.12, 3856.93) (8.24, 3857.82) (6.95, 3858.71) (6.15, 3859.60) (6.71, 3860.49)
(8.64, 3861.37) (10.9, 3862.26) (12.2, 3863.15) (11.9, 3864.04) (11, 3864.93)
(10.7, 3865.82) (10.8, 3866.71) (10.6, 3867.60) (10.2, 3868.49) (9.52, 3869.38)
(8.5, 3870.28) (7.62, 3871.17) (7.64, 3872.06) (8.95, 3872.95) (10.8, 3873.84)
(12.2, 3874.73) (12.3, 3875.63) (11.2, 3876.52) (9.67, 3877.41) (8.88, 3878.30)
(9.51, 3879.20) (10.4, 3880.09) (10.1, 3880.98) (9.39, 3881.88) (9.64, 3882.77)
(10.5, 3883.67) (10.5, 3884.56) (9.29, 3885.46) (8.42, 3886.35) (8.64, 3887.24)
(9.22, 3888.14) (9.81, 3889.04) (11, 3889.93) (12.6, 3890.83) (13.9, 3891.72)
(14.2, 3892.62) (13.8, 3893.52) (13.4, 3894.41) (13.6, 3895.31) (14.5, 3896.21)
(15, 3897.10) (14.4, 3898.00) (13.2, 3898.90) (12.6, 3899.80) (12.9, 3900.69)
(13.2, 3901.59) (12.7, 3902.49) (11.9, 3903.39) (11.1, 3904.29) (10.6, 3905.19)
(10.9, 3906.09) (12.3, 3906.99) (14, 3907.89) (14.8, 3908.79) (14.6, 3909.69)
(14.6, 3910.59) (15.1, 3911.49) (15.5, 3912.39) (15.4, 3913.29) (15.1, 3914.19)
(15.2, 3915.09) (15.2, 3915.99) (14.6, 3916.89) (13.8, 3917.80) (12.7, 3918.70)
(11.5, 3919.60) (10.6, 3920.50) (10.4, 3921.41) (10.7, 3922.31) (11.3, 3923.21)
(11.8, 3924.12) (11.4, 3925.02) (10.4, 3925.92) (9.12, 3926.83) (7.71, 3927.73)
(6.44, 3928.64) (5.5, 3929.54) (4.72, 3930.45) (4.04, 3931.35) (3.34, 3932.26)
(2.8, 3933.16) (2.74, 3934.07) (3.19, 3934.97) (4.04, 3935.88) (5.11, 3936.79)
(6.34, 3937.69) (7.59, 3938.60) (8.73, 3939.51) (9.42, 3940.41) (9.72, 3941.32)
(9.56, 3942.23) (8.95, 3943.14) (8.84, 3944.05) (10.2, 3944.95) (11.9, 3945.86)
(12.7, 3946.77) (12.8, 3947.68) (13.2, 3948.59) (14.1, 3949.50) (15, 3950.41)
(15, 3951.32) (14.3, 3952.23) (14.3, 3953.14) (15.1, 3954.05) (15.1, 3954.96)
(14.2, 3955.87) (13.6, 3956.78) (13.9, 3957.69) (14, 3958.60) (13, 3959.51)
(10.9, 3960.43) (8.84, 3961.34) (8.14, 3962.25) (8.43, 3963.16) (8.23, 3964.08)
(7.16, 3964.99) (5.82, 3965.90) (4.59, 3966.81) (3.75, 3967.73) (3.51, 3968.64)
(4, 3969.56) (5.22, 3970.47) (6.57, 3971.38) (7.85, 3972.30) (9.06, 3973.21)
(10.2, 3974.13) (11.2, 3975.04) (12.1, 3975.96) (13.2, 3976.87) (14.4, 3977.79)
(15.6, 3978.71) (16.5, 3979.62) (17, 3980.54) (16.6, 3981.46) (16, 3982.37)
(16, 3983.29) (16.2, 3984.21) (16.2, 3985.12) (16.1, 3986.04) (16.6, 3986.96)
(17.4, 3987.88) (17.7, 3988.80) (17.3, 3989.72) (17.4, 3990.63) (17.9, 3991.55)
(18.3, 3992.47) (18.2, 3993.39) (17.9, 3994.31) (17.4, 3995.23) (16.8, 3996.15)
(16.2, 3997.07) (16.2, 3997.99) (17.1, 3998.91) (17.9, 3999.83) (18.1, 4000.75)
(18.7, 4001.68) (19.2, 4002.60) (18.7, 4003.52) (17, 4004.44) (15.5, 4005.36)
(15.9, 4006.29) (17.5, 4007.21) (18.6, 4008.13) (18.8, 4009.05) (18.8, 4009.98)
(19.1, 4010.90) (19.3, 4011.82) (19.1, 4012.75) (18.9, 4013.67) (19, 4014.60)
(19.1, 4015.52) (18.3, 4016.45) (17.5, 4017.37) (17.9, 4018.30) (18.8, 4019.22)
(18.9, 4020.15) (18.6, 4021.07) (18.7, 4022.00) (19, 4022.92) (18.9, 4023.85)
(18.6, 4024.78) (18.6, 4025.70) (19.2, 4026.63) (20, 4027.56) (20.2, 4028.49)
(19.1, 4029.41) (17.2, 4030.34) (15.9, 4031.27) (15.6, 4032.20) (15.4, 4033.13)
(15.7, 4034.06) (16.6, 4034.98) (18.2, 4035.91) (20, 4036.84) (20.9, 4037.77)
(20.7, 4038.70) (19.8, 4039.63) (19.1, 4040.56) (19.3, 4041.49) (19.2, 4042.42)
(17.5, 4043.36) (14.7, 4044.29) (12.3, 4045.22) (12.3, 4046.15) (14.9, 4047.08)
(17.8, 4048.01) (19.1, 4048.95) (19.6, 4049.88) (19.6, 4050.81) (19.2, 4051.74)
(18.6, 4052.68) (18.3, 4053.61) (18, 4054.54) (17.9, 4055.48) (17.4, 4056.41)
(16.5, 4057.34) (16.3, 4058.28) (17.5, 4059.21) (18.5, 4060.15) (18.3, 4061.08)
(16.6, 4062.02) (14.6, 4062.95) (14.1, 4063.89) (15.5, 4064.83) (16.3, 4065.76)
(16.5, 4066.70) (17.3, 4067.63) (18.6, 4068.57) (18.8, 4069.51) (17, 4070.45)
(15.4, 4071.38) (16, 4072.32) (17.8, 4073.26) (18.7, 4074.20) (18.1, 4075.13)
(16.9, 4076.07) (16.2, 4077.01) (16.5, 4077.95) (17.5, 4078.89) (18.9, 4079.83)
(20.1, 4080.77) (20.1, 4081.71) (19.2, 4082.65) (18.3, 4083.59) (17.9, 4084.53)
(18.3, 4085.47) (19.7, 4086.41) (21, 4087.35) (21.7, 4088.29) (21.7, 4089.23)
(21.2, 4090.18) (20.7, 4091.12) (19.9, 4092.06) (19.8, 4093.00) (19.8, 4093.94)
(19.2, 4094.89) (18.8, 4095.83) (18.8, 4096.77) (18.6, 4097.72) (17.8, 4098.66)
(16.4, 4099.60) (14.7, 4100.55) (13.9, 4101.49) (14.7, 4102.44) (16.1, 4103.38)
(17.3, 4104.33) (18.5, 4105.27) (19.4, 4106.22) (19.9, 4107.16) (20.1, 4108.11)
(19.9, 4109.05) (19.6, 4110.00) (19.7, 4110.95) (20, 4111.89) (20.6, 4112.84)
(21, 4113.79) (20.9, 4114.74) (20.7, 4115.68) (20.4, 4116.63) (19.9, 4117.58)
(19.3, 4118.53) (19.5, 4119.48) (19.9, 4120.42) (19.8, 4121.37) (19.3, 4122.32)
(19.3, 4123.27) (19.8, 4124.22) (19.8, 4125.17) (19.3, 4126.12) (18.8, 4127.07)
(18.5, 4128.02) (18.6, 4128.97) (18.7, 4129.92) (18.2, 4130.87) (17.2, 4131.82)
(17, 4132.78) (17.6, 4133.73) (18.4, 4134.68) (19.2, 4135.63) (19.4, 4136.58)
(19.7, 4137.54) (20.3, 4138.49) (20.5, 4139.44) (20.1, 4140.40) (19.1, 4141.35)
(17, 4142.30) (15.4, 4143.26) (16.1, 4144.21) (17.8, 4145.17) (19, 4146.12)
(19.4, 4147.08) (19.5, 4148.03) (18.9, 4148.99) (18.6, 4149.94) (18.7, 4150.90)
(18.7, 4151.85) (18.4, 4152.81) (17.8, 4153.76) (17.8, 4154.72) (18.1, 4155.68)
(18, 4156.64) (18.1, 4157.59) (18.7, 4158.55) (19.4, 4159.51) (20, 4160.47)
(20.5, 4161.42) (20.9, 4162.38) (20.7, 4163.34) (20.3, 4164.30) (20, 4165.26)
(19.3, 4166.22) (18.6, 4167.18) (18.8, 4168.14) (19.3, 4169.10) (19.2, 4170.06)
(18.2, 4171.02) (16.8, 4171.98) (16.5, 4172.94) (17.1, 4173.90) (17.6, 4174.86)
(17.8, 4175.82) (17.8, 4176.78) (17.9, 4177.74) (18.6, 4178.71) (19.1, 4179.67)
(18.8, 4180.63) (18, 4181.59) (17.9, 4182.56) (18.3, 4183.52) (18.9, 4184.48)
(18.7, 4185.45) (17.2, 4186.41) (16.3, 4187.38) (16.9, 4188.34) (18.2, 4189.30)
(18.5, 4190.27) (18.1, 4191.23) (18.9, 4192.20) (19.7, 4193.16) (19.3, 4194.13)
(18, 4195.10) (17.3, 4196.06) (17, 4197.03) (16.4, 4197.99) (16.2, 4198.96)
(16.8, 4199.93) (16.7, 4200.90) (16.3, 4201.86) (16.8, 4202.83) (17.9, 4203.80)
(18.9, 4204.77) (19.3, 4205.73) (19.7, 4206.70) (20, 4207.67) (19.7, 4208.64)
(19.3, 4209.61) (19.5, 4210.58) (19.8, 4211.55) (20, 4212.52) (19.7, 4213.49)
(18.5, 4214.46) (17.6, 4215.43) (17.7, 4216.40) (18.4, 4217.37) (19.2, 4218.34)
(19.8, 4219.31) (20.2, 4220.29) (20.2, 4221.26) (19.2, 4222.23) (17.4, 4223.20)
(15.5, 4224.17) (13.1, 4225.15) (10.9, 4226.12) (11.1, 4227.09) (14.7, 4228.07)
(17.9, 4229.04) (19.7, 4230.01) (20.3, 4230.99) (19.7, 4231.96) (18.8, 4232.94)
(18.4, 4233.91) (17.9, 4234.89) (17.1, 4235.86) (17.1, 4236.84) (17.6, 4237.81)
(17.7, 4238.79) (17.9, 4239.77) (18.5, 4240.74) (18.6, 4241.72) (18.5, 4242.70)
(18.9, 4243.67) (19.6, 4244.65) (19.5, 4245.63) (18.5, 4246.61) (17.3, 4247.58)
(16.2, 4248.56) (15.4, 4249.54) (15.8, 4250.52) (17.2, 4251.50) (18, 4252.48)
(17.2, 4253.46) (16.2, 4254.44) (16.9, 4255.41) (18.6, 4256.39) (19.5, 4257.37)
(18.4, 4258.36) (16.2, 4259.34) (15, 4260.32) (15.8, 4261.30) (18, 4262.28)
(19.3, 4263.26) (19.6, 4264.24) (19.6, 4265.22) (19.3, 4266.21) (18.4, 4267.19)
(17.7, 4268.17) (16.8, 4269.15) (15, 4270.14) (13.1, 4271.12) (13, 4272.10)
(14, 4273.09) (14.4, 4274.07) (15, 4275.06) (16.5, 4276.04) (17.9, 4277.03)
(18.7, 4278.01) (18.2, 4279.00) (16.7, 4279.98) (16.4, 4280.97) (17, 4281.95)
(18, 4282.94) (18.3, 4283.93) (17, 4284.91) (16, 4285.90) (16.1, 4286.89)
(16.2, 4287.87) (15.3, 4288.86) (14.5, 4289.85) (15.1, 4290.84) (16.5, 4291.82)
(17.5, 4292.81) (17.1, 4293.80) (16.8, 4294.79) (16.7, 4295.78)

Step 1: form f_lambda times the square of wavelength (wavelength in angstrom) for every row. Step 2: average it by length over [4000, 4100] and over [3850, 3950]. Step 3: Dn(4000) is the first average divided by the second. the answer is 1.85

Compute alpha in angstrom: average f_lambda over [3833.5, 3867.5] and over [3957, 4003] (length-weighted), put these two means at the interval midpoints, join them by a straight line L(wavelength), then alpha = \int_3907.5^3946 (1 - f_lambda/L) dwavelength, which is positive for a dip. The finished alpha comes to 5.5 angstrom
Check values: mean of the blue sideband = 9.4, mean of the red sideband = 13.3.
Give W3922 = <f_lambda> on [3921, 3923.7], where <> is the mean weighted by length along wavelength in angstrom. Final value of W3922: 10.8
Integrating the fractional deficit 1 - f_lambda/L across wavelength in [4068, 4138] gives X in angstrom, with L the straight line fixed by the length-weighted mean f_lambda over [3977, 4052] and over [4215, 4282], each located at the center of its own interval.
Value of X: -4.9 angstrom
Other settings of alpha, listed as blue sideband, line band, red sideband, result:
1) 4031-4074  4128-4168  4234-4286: -3.4 angstrom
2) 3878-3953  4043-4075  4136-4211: -4.0 angstrom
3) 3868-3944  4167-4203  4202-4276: -3.0 angstrom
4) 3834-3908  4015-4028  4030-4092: -1.9 angstrom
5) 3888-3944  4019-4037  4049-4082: -2.6 angstrom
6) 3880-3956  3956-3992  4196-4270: 1.0 angstrom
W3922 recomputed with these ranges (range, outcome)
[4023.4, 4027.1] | 18.8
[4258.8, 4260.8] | 15.7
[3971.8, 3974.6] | 9.02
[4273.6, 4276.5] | 15.3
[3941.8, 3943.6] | 9.23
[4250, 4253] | 17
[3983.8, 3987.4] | 16.3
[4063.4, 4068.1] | 15.9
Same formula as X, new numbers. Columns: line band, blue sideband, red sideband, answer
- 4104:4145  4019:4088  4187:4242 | -2.9 angstrom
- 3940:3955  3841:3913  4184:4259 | 0.2 angstrom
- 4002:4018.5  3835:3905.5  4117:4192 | -4.3 angstrom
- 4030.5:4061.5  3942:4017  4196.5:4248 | -4.8 angstrom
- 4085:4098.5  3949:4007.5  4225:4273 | -4.1 angstrom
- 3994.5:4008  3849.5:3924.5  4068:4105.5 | -1.8 angstrom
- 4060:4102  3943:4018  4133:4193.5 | -3.5 angstrom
